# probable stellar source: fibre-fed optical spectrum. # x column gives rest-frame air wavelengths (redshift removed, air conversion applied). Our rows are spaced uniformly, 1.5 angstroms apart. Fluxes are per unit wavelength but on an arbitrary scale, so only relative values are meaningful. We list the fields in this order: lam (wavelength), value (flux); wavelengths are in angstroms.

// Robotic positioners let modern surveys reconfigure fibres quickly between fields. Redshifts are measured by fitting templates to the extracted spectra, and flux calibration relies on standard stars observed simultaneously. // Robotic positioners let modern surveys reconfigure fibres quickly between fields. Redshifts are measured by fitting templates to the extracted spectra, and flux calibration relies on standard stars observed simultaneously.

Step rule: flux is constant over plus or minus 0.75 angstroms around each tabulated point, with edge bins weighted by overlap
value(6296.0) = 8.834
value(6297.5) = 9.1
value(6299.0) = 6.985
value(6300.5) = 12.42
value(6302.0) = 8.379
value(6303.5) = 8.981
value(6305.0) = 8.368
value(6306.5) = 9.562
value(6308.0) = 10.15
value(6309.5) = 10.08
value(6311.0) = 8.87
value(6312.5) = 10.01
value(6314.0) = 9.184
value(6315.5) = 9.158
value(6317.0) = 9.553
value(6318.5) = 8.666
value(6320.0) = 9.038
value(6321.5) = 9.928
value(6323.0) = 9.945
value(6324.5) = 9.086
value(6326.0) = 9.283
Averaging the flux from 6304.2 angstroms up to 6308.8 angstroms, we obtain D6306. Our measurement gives 9.36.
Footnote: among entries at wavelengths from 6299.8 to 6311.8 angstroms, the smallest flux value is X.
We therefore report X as 8.368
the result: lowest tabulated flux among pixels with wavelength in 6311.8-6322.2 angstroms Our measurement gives 8.666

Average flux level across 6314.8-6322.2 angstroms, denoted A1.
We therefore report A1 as 9.26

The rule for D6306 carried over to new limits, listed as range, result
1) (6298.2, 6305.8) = 9.03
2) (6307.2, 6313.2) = 9.77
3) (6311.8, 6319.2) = 9.31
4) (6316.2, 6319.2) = 9.12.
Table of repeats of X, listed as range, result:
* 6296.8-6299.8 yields 6.985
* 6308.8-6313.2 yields 8.87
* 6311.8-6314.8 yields 9.184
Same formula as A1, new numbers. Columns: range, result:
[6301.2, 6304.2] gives 8.74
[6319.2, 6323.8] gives 9.62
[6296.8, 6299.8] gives 8.1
